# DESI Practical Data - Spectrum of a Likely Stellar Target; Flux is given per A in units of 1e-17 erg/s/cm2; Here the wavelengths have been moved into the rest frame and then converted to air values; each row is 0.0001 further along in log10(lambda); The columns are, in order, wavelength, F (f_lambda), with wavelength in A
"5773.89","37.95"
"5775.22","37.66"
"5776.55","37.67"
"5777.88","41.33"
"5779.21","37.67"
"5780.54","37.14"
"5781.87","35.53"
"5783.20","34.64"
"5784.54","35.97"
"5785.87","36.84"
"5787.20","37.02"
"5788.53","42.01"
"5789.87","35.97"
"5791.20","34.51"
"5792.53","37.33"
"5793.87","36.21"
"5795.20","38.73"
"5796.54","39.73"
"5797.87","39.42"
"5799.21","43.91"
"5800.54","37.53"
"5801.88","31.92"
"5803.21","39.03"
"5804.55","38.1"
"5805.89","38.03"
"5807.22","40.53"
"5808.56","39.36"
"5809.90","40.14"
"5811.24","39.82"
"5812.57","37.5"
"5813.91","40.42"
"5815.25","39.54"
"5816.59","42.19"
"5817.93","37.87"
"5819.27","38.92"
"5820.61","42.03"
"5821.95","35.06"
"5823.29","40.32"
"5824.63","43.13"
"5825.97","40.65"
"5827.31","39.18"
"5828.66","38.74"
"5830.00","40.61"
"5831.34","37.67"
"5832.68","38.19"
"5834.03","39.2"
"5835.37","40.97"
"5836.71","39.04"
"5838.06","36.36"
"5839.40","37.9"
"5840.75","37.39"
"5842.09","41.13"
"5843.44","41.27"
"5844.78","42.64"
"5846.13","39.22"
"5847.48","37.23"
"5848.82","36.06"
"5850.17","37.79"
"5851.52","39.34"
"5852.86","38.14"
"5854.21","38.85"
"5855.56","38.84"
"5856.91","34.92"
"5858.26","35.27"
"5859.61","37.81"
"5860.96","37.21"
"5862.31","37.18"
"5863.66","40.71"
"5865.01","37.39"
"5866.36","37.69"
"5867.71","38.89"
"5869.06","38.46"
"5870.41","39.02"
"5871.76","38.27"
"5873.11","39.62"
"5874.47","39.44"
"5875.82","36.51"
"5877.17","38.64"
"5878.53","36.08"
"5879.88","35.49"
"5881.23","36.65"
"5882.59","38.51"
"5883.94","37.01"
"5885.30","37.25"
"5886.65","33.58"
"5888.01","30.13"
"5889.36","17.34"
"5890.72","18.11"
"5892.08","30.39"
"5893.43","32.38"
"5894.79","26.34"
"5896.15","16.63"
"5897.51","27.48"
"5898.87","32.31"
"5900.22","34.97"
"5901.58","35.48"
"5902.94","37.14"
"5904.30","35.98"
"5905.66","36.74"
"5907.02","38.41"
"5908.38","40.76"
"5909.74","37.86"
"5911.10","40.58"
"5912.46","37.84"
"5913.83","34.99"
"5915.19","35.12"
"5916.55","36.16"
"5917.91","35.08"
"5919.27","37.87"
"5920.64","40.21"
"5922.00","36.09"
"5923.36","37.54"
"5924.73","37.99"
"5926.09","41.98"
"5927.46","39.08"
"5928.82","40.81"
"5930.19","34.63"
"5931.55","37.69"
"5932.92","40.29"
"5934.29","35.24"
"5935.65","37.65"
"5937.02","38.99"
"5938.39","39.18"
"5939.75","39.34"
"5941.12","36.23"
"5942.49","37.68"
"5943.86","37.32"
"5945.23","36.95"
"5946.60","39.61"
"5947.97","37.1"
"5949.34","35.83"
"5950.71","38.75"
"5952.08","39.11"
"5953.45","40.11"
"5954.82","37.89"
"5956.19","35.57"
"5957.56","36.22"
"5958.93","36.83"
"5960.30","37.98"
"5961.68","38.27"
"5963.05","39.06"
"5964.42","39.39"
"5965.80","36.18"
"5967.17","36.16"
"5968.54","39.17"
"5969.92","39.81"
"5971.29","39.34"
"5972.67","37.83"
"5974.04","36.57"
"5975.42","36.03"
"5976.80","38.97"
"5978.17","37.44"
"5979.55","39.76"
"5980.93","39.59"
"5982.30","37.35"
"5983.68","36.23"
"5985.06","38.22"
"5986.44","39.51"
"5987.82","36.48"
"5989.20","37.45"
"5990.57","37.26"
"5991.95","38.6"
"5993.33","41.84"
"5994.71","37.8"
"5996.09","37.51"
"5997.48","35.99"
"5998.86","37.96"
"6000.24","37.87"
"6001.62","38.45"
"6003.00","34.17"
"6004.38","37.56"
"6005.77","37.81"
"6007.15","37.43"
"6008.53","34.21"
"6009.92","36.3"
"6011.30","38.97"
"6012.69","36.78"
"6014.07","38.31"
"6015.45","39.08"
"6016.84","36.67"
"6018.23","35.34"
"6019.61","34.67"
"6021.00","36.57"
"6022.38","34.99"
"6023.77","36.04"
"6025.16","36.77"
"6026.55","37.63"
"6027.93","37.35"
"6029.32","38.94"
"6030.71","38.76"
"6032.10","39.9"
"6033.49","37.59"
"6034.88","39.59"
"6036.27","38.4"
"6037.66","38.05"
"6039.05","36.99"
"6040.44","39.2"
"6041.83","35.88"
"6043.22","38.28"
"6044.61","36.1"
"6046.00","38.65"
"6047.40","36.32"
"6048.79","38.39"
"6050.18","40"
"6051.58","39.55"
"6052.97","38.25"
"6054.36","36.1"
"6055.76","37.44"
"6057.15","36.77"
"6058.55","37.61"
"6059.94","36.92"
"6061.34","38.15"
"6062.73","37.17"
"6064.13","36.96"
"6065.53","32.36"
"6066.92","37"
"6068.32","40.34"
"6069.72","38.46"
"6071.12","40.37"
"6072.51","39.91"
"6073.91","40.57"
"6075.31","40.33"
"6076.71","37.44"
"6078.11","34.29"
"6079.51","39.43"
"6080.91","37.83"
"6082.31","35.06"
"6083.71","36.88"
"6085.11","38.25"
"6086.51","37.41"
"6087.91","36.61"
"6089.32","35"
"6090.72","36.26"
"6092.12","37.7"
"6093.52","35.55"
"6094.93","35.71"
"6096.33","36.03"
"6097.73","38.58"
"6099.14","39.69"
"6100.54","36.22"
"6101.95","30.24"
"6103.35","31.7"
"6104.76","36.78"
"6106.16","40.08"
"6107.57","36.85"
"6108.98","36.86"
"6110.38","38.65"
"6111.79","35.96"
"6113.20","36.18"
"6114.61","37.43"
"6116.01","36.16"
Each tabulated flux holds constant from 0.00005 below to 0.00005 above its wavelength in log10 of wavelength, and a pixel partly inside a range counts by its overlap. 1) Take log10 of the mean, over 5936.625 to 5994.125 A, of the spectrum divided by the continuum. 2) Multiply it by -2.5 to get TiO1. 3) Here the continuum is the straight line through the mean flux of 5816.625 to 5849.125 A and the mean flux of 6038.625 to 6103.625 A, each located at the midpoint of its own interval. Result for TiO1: 0.00 mag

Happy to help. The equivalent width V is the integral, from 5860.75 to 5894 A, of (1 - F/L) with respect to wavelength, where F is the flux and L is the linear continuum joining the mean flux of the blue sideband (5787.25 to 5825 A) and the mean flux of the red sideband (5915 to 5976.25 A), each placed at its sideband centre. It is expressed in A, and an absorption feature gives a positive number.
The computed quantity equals 2.7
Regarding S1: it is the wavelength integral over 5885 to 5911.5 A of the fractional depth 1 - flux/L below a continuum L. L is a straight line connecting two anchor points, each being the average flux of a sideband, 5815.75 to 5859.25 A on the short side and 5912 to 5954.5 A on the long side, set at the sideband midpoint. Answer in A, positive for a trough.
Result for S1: 4.42 A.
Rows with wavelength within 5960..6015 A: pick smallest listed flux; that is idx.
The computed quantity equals 34.17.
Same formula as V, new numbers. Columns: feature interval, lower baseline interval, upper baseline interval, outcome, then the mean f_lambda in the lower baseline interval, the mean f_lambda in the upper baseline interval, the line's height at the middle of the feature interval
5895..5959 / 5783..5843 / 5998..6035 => 1.8 A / 38.7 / 37.2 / 37.9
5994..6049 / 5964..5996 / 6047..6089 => 0.9 A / 38.1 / 37.7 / 37.9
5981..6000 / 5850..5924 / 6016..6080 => -0.5 A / 35.5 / 37.7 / 36.9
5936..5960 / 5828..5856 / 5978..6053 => 0.2 A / 38.9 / 37.6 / 38.1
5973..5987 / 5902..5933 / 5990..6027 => -0.2 A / 37.8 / 37.1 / 37.3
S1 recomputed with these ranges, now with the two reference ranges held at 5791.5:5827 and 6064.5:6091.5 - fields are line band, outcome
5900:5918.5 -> 0.7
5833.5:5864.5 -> 0.3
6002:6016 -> 0.3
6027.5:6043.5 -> -0.2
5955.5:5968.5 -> 0.3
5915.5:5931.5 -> 0.2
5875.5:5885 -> 0.4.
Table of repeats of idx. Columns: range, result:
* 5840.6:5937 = 16.63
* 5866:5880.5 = 35.49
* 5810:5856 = 35.06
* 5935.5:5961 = 35.57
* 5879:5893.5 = 17.34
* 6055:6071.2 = 32.36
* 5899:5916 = 34.97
